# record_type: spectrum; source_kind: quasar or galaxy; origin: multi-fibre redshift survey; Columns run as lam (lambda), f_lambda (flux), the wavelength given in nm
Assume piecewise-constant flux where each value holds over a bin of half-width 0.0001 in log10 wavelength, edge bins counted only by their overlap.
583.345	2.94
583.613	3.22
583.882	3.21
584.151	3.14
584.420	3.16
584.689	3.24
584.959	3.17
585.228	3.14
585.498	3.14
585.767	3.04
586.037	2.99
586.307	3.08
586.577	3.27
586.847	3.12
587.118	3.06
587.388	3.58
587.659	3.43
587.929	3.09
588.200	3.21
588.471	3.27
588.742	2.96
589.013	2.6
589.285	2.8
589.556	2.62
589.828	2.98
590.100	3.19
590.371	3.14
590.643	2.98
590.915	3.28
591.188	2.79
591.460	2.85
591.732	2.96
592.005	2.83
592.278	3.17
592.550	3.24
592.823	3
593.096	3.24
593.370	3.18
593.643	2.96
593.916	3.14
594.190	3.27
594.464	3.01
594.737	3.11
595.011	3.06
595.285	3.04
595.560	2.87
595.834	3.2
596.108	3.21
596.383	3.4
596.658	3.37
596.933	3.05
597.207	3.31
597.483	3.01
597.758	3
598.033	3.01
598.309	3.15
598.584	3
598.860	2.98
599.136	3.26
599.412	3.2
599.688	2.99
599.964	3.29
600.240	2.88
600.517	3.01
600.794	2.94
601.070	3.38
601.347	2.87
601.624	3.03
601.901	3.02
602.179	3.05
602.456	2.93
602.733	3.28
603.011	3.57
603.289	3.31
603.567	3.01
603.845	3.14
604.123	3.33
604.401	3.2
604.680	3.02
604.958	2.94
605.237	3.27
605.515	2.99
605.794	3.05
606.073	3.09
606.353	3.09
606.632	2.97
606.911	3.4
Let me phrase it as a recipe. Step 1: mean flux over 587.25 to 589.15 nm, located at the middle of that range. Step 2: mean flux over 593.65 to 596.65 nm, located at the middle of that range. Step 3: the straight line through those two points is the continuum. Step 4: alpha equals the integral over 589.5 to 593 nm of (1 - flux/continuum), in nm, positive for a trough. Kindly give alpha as 0.15 nm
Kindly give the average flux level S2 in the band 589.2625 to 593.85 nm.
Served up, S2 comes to 3.02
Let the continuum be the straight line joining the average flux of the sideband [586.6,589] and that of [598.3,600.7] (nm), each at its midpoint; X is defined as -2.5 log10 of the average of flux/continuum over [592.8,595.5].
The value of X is 0.01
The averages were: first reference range 3.19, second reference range 3.08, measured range 3.1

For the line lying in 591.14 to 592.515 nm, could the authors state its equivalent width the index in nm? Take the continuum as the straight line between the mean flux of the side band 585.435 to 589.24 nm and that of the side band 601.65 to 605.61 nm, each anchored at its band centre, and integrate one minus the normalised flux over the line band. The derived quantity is 0.078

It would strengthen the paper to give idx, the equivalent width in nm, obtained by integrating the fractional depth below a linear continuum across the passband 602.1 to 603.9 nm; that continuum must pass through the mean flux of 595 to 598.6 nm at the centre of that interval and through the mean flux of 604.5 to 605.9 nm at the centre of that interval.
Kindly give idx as -0.07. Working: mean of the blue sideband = 3.13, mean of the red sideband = 3.06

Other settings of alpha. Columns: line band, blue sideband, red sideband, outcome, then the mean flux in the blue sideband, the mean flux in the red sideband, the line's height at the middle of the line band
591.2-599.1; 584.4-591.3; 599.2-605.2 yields 0.03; 3.09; 3.12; 3.1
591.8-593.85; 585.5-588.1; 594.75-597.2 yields 0.05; 3.18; 3.16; 3.17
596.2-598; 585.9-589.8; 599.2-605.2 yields -0.04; 3.07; 3.12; 3.1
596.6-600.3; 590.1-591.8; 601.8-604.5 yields 0.02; 3.02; 3.19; 3.12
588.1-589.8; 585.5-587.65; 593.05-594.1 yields 0.14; 3.18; 3.13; 3.16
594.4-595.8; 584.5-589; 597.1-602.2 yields 0.03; 3.16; 3.07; 3.1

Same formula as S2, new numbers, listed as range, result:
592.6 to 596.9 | 3.14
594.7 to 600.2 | 3.12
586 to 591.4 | 3.07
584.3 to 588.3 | 3.18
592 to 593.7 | 3.11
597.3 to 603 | 3.08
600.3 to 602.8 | 3.04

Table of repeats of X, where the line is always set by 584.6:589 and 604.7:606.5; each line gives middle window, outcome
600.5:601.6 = 0.01 mag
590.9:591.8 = 0.07 mag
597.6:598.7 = 0.02 mag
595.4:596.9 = -0.03 mag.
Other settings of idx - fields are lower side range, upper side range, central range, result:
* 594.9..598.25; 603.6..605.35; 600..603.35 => 0.03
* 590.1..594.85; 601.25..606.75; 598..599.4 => 0.00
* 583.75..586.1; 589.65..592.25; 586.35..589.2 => -0.07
